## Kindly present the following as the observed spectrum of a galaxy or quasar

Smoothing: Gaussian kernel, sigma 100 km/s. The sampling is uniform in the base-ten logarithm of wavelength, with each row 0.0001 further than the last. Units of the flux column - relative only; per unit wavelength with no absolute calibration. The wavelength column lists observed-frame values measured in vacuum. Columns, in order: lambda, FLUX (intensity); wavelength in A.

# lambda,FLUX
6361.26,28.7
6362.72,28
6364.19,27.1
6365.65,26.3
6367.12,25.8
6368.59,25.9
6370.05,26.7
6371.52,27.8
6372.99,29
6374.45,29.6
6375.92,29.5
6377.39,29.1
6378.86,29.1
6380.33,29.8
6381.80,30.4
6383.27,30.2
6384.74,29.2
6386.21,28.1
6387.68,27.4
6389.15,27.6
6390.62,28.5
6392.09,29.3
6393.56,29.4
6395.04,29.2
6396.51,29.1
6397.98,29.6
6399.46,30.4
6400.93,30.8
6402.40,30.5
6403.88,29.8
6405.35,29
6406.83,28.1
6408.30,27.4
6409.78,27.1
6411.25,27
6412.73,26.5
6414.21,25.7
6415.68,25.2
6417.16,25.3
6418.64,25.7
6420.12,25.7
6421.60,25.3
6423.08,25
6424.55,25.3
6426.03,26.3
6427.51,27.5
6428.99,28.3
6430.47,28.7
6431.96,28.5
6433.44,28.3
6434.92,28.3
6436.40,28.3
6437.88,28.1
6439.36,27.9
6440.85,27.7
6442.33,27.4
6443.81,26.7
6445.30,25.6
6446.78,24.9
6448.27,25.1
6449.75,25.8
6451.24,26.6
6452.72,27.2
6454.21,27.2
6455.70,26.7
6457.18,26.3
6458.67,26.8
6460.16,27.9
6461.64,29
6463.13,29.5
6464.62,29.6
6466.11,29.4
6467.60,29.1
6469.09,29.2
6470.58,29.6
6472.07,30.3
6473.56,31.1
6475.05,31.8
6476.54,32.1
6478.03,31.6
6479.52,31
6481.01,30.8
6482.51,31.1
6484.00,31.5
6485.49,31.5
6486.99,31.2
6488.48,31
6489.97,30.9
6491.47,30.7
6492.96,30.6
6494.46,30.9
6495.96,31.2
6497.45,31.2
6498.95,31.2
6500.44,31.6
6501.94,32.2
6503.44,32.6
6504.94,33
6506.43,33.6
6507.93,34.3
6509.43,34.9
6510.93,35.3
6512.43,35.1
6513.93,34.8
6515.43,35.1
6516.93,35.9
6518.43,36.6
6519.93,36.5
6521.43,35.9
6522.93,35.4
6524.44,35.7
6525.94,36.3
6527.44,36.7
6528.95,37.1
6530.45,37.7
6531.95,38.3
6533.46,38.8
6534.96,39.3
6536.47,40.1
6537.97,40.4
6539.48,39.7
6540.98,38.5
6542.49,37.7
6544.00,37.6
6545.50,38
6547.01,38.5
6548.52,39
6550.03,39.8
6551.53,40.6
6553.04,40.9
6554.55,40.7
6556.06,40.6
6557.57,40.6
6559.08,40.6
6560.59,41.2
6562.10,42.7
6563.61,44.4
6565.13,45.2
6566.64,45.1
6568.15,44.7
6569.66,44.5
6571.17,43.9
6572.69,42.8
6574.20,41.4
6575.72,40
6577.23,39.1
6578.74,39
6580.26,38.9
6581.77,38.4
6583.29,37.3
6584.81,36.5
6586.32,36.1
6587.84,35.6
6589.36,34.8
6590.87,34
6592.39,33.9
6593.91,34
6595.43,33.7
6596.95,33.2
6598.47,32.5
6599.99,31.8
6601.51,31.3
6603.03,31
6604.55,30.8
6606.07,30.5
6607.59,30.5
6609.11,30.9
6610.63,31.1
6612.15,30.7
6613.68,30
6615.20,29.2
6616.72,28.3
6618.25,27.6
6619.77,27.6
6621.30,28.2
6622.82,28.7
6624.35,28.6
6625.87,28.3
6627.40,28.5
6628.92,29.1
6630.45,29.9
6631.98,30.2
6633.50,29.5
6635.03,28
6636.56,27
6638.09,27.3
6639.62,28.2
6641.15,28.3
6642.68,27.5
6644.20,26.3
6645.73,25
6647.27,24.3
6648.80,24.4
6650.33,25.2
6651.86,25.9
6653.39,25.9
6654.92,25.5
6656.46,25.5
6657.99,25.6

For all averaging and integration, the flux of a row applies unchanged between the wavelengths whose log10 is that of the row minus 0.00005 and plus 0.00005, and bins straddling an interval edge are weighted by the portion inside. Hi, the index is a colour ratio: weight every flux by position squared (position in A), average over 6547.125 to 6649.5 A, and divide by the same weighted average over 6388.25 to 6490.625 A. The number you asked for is 1.3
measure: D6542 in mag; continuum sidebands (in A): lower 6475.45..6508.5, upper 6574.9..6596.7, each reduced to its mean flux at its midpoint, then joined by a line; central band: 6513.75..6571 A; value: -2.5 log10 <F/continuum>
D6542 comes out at -0.15 mag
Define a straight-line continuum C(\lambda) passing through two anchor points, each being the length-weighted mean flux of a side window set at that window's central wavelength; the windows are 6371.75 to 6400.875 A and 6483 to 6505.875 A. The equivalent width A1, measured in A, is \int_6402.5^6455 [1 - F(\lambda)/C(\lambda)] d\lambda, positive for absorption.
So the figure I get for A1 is 5.4 A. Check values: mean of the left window 29.2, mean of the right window 31.4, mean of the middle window 27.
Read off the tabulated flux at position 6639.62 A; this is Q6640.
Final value 28.2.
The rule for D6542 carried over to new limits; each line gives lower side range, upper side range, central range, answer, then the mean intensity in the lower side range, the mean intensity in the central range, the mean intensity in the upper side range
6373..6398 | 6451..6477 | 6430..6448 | 0.06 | 29.1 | 27.4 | 28.9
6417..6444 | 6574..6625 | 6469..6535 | -0.13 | 27.1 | 33.4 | 33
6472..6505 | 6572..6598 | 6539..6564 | -0.15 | 31.3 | 40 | 36.9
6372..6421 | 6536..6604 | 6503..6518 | 0.02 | 28.4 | 34.5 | 38.6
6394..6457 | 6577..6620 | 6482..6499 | -0.06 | 27.3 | 31.1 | 33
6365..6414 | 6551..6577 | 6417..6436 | 0.17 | 28.6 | 26.9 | 42.3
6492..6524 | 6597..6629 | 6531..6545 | -0.19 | 33.7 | 38.9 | 29.9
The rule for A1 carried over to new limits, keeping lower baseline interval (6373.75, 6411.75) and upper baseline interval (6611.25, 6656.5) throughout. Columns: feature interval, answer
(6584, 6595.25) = -2.8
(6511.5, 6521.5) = -2.6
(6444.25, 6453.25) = 0.9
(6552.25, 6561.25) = -4.1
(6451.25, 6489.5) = -1.4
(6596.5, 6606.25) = -1.3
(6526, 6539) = -4.7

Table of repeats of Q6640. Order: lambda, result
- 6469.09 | 29.2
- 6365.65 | 26.3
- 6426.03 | 26.3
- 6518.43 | 36.6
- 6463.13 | 29.5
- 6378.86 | 29.1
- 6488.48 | 31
